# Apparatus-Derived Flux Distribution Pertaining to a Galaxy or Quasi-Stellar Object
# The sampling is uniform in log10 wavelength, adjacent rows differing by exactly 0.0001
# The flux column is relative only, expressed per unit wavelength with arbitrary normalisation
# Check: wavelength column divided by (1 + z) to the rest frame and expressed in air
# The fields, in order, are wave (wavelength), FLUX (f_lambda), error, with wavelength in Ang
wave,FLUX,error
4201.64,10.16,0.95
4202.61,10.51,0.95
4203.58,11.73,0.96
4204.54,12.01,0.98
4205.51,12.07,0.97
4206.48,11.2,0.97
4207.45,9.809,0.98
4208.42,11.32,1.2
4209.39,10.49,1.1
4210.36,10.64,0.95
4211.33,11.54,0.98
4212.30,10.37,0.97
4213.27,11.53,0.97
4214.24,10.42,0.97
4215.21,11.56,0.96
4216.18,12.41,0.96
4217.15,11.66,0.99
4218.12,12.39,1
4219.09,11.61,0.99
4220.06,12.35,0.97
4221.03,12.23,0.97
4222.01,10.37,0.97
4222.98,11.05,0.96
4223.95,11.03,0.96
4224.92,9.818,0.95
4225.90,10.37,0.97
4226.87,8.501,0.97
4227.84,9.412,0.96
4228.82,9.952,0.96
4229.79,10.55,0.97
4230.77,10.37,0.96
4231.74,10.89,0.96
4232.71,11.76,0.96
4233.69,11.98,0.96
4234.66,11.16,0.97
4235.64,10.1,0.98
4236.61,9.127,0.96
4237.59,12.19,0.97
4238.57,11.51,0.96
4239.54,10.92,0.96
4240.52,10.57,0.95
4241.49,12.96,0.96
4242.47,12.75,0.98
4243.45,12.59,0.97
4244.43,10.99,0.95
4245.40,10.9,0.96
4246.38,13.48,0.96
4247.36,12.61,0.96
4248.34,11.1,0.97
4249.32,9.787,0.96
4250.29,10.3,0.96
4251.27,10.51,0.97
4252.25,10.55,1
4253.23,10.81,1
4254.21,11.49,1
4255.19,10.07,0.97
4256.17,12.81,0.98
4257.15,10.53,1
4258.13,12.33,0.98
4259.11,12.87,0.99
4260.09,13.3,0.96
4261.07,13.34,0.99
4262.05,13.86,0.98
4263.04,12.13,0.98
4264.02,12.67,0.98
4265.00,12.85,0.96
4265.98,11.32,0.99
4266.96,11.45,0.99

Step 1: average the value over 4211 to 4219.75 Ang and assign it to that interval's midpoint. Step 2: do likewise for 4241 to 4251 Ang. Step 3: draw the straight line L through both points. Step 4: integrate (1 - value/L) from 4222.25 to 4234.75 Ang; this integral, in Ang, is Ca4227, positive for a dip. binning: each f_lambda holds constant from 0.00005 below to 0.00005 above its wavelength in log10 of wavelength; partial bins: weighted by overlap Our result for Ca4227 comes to 1.2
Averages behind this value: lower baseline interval 11.5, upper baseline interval 11.7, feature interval 10.5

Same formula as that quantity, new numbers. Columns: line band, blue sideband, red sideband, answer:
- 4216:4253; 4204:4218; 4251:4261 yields 1.1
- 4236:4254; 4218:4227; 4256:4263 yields 1.1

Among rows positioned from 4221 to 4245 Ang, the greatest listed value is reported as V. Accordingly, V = 12.96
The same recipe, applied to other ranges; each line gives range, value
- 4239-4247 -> 13.48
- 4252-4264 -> 13.86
